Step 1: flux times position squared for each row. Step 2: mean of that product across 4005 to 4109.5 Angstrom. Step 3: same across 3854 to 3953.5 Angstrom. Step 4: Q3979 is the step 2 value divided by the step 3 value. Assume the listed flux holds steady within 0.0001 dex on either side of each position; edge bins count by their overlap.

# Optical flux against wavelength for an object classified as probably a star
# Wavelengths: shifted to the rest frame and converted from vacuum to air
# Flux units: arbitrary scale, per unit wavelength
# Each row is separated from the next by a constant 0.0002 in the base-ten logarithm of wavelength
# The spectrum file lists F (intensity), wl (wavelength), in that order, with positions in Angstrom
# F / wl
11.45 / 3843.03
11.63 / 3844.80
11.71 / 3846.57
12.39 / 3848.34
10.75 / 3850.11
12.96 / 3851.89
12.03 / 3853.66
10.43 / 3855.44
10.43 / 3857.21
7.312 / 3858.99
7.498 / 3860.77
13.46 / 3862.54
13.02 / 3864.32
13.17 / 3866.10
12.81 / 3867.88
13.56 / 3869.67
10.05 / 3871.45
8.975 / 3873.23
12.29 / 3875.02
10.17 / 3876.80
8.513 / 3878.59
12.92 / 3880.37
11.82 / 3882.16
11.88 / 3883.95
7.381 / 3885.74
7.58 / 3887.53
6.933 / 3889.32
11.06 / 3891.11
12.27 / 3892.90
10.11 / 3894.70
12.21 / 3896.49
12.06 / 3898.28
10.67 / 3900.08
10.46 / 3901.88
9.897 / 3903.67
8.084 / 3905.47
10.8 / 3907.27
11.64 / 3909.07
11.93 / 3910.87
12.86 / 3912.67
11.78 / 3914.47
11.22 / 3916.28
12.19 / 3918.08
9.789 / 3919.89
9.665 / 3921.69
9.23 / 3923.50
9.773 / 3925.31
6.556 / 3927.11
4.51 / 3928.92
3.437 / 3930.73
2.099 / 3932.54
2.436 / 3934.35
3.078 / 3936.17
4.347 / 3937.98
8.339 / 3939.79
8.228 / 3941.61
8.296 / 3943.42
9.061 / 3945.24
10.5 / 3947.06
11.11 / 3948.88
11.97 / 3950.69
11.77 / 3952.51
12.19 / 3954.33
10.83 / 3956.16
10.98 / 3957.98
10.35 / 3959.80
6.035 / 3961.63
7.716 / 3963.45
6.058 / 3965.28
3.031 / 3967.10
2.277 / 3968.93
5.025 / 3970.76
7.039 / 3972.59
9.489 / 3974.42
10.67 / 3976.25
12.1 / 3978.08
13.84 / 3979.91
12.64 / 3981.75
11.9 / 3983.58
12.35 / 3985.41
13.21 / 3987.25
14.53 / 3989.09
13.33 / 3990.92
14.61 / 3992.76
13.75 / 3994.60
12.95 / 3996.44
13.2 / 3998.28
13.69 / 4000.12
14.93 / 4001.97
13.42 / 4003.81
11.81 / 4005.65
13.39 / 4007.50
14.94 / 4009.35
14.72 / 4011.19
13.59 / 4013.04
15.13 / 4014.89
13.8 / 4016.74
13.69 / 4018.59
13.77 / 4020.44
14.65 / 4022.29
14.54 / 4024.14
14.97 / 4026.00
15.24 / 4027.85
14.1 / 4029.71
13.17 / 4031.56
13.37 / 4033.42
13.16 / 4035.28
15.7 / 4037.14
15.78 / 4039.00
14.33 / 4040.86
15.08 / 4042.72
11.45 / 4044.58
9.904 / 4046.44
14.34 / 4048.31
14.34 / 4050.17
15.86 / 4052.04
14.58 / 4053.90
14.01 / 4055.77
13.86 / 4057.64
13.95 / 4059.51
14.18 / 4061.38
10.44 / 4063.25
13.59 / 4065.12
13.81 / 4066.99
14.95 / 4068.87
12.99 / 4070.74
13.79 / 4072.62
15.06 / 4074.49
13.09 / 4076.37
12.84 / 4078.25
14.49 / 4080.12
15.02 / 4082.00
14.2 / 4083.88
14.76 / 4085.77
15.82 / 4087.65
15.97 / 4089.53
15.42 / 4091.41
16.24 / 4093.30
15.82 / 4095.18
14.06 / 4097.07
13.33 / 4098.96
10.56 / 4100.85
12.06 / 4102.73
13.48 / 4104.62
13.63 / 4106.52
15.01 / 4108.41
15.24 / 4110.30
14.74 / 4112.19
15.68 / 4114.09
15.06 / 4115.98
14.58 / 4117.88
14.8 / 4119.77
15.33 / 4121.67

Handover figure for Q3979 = 1.6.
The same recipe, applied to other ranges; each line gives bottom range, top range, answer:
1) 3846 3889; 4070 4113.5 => 1.46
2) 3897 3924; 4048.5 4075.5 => 1.39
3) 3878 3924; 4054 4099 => 1.47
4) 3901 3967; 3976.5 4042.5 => 1.63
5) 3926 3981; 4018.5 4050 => 1.86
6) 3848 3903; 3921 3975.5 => 0.72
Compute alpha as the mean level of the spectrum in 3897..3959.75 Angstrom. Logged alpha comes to 9.2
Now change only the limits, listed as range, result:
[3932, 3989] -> 8.81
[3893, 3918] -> 11.1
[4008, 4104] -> 14.1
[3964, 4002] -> 10.9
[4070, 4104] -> 14.2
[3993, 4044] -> 14.1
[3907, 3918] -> 11.8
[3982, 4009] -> 13.4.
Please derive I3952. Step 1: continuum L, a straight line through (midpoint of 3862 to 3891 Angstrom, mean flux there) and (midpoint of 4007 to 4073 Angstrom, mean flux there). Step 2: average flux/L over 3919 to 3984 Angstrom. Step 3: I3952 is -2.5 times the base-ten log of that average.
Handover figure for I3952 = 0.442 mag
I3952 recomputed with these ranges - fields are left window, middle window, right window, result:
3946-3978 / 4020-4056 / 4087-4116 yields -0.191 mag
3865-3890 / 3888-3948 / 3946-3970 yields 0.096 mag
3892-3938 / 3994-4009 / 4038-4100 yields -0.131 mag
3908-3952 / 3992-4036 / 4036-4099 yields -0.164 mag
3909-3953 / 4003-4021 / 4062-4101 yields -0.193 mag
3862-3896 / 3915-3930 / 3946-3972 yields 0.063 mag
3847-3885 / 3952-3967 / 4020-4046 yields 0.378 mag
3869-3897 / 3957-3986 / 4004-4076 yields 0.374 mag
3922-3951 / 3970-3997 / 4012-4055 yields -0.129 mag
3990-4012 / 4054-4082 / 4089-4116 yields 0.034 mag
